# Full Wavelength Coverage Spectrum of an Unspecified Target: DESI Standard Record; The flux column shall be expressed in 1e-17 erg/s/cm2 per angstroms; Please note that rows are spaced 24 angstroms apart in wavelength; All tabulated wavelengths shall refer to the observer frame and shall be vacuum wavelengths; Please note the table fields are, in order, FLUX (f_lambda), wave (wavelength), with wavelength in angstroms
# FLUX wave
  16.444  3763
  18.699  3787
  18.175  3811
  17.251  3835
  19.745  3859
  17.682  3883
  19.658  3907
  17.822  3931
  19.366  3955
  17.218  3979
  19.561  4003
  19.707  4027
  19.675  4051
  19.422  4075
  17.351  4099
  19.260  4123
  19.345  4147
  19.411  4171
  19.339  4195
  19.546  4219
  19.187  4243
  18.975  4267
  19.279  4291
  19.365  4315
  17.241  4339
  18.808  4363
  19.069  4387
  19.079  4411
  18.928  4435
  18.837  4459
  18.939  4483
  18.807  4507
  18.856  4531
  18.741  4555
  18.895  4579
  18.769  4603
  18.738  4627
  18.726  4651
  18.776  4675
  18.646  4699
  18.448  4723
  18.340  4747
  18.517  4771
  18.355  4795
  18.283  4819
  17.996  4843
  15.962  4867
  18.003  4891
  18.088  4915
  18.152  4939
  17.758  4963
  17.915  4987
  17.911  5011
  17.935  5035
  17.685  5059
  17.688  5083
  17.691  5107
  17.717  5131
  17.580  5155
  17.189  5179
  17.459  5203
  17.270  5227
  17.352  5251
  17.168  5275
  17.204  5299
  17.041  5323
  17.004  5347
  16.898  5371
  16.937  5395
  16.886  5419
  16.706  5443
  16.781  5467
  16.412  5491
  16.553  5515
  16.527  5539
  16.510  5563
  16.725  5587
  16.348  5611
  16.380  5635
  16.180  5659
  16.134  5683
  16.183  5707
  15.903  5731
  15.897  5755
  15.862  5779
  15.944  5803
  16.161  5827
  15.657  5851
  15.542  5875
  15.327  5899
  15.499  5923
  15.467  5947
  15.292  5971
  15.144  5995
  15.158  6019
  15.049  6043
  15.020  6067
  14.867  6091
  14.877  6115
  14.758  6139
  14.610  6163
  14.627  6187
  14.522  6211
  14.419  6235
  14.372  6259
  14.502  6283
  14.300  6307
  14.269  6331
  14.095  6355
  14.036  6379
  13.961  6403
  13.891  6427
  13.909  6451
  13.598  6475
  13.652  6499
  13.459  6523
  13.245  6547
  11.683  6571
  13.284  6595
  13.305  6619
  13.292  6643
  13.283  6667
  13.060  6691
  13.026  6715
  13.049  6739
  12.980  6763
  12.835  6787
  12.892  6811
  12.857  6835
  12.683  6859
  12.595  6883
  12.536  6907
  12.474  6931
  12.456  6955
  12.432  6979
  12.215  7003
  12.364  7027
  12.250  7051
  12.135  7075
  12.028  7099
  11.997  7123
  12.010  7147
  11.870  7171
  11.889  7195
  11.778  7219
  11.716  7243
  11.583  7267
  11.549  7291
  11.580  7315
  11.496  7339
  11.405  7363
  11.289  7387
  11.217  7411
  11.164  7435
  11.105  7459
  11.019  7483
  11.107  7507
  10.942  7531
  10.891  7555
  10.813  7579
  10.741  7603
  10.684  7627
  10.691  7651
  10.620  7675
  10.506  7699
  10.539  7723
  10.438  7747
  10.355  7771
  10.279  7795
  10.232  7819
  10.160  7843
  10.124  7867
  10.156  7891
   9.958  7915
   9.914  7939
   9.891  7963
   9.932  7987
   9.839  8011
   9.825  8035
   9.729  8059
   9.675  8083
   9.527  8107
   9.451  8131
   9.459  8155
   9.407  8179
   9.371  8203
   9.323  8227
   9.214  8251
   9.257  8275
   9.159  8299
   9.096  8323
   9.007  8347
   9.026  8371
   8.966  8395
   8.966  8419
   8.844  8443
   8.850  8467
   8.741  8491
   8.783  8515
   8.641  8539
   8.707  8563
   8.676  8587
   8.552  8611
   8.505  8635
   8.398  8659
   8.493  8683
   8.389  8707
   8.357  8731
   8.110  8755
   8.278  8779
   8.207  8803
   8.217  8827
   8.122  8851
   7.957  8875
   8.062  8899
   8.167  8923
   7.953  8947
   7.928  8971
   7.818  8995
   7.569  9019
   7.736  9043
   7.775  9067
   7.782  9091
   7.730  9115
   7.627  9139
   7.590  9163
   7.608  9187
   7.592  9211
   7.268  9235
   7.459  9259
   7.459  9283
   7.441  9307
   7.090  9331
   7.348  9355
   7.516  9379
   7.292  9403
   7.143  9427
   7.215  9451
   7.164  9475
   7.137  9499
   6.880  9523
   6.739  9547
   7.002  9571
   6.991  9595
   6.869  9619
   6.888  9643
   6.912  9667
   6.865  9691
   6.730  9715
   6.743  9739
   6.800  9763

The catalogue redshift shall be 0.00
